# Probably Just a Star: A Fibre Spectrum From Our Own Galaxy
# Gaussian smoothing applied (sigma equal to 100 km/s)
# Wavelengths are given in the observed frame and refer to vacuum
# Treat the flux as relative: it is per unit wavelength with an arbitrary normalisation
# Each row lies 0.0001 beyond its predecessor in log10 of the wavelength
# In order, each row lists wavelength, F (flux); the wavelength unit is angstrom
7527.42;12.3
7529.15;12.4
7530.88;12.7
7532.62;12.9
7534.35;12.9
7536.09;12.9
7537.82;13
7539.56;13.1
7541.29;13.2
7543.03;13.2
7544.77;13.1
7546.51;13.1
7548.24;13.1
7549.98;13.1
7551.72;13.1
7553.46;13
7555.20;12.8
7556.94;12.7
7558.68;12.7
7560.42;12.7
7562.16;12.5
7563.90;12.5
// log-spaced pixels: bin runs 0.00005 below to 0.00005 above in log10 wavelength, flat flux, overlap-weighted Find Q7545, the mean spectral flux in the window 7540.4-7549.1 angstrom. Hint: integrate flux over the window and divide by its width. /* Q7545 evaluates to 13.1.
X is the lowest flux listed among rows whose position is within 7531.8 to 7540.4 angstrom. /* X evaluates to 12.9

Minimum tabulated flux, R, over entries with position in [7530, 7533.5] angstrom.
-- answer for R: 12.7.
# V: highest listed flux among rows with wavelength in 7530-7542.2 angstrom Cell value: 13.2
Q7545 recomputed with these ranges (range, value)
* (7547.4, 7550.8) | 13.1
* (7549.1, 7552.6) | 13.1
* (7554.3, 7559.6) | 12.7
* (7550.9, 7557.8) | 12.9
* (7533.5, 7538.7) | 12.9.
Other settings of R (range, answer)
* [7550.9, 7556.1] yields 12.8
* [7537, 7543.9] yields 13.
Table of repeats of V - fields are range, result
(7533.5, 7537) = 12.9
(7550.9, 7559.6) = 13.1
